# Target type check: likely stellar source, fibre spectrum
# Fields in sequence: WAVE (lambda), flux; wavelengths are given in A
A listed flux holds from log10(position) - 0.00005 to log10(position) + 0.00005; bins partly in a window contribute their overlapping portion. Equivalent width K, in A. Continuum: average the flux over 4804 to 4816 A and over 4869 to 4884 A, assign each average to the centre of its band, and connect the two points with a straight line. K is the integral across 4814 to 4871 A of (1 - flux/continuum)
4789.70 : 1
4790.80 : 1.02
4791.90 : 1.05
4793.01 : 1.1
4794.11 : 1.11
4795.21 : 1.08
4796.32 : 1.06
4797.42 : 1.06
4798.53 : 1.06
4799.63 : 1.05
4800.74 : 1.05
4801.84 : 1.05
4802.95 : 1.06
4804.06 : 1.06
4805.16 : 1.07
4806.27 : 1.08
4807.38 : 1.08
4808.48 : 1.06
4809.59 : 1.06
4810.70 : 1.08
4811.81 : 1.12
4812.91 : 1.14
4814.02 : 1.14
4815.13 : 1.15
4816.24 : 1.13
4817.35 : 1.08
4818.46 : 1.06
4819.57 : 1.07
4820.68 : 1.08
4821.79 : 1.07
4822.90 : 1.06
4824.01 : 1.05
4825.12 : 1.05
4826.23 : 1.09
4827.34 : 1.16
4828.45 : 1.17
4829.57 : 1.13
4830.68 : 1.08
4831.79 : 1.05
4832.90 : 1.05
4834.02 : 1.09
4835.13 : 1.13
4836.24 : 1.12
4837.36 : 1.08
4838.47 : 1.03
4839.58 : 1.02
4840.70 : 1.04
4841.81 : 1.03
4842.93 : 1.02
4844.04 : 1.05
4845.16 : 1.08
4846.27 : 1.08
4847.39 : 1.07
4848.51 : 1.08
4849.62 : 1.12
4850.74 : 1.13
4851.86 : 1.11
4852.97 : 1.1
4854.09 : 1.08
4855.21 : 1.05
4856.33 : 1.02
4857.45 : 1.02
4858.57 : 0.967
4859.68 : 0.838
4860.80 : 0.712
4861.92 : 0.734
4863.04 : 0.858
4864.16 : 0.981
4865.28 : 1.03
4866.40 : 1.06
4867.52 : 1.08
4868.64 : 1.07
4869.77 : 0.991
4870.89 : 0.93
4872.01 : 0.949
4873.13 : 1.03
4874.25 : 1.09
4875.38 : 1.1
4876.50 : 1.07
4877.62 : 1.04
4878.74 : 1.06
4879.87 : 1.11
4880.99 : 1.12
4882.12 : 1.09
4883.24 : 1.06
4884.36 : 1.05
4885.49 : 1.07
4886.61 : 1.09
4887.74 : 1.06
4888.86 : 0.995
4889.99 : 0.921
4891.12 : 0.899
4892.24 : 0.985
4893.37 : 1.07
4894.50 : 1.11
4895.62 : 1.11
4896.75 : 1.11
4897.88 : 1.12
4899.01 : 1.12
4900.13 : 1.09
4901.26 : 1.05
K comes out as 1.4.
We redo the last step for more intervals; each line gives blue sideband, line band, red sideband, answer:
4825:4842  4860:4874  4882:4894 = 1.26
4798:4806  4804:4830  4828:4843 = -0.69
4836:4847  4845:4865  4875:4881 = 1.18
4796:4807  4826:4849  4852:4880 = -1.18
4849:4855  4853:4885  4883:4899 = 2.10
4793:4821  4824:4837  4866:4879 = -0.40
